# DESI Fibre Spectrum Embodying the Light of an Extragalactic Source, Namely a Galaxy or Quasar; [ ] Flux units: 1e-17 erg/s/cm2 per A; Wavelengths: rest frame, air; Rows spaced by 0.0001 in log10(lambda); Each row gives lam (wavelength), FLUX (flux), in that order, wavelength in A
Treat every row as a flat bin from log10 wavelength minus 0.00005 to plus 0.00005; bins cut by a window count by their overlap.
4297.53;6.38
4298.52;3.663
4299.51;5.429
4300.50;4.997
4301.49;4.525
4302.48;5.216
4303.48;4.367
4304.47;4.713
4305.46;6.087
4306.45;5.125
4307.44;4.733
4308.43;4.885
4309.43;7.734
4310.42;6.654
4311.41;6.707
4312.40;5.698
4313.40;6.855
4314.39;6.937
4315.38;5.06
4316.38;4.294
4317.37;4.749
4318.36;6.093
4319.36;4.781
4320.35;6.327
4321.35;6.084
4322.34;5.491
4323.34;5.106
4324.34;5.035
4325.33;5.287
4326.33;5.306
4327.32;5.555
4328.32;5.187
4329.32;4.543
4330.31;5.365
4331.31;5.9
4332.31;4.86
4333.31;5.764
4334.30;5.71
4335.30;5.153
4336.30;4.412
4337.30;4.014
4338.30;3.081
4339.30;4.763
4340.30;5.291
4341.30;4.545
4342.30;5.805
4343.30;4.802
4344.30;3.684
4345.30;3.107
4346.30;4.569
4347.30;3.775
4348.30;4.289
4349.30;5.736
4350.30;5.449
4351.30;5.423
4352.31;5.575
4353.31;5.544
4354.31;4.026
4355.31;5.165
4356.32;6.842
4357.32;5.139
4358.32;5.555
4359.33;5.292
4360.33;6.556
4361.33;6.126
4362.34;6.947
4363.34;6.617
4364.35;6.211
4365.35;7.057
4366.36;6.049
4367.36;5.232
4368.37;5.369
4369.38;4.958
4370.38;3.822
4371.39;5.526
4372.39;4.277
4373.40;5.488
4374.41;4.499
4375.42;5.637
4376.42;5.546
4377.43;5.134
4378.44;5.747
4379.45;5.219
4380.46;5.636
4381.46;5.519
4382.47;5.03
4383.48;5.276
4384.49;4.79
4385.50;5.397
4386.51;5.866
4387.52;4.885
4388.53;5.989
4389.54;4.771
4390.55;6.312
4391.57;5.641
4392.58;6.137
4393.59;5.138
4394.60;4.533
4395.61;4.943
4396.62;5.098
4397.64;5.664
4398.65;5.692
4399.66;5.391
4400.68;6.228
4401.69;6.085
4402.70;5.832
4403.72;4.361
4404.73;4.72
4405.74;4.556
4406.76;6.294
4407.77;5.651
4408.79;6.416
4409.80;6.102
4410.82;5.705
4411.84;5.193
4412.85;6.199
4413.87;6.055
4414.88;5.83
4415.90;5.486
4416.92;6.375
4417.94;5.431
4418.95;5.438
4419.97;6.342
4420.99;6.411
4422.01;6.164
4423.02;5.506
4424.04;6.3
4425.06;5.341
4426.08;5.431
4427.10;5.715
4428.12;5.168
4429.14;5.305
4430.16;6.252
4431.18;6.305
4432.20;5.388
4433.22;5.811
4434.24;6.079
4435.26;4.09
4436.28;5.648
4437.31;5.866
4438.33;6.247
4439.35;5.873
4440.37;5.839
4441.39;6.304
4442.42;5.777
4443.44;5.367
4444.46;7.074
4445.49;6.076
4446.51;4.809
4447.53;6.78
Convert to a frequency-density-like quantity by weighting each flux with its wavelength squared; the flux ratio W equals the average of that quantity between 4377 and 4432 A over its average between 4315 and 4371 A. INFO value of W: 1.10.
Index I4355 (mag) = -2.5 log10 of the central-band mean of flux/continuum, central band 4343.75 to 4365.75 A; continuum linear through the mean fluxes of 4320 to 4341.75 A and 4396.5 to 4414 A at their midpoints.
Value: -0.02 mag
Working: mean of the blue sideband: 5.12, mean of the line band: 5.39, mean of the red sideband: 5.63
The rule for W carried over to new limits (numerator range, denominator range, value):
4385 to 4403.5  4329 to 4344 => 1.15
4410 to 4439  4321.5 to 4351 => 1.22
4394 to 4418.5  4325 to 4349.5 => 1.20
